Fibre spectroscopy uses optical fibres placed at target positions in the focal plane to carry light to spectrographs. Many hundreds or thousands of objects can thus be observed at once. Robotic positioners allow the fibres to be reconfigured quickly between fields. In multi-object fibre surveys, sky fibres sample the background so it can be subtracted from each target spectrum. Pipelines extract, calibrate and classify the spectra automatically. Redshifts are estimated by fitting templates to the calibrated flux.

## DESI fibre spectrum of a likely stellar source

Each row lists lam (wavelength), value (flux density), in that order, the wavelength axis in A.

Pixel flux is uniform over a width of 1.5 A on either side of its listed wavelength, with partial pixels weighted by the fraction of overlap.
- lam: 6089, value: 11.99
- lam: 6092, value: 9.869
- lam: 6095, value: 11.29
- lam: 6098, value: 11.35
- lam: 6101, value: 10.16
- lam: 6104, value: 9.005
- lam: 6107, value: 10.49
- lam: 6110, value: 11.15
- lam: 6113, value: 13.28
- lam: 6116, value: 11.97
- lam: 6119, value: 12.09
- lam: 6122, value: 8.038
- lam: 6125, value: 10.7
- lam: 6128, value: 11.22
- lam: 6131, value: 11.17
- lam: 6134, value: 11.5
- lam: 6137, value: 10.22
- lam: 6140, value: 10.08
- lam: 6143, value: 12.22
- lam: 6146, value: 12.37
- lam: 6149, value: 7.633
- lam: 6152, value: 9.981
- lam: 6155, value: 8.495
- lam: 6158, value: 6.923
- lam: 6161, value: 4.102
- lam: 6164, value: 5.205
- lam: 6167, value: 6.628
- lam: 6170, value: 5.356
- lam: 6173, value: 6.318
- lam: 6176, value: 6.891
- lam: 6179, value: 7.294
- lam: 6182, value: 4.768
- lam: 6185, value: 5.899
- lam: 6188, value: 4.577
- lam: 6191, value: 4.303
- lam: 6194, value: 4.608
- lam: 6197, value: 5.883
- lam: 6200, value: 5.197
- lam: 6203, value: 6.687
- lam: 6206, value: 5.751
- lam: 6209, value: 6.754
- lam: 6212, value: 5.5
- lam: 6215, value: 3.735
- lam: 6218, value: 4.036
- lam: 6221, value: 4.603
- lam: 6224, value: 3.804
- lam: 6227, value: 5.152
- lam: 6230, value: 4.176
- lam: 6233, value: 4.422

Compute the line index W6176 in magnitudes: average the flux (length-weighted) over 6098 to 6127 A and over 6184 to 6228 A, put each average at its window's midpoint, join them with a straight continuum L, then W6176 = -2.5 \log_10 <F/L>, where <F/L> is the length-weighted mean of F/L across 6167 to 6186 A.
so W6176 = 0.125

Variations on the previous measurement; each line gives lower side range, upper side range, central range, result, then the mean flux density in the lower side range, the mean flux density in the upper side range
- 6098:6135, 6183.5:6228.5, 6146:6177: 0.15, 10.9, 5.1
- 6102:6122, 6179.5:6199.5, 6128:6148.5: -0.22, 11.1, 5.13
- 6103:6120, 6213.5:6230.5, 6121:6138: -0.04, 11.4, 4.26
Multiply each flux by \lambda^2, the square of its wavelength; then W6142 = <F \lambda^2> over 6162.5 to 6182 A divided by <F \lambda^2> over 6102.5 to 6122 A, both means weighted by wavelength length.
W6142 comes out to 0.57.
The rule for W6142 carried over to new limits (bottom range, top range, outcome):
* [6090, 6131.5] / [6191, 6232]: 0.48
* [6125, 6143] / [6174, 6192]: 0.53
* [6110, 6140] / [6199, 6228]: 0.48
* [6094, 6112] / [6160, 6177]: 0.55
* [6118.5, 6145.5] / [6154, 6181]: 0.59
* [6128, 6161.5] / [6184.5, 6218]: 0.55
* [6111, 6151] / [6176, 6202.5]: 0.51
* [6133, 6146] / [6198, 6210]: 0.56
